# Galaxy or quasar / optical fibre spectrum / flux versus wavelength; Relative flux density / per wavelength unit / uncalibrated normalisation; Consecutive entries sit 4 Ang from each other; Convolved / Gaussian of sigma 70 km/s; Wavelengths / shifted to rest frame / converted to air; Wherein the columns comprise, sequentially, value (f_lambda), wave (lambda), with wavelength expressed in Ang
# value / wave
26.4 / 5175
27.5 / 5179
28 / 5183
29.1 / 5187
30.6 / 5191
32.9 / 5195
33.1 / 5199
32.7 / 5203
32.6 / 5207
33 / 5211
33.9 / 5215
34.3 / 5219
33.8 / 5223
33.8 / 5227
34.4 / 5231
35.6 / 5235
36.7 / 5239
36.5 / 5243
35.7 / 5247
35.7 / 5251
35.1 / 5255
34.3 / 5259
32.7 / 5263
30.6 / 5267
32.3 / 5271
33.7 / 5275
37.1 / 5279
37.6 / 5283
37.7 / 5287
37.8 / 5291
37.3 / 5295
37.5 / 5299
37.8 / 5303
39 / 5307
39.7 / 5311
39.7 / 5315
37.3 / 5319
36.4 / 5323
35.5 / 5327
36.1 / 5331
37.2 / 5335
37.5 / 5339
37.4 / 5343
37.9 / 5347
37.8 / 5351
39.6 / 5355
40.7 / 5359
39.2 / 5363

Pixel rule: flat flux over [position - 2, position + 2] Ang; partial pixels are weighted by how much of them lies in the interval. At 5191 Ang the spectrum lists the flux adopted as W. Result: 30.6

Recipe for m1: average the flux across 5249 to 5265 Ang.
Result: 34.5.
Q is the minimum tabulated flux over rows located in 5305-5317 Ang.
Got 39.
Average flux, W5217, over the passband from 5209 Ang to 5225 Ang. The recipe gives 33.8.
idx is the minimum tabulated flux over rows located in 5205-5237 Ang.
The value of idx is 32.6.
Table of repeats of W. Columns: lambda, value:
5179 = 27.5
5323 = 36.4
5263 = 32.7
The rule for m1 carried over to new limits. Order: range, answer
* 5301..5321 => 38.7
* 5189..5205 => 32.3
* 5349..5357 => 38.7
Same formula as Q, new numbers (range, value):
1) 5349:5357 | 37.8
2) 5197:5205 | 32.7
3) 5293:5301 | 37.3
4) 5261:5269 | 30.6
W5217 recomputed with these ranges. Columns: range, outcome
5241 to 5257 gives 35.8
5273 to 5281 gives 35.4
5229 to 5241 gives 35.6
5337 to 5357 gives 38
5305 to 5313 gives 39.4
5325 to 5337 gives 36.3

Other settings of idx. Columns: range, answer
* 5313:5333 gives 35.5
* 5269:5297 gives 32.3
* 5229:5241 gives 34.4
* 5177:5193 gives 27.5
